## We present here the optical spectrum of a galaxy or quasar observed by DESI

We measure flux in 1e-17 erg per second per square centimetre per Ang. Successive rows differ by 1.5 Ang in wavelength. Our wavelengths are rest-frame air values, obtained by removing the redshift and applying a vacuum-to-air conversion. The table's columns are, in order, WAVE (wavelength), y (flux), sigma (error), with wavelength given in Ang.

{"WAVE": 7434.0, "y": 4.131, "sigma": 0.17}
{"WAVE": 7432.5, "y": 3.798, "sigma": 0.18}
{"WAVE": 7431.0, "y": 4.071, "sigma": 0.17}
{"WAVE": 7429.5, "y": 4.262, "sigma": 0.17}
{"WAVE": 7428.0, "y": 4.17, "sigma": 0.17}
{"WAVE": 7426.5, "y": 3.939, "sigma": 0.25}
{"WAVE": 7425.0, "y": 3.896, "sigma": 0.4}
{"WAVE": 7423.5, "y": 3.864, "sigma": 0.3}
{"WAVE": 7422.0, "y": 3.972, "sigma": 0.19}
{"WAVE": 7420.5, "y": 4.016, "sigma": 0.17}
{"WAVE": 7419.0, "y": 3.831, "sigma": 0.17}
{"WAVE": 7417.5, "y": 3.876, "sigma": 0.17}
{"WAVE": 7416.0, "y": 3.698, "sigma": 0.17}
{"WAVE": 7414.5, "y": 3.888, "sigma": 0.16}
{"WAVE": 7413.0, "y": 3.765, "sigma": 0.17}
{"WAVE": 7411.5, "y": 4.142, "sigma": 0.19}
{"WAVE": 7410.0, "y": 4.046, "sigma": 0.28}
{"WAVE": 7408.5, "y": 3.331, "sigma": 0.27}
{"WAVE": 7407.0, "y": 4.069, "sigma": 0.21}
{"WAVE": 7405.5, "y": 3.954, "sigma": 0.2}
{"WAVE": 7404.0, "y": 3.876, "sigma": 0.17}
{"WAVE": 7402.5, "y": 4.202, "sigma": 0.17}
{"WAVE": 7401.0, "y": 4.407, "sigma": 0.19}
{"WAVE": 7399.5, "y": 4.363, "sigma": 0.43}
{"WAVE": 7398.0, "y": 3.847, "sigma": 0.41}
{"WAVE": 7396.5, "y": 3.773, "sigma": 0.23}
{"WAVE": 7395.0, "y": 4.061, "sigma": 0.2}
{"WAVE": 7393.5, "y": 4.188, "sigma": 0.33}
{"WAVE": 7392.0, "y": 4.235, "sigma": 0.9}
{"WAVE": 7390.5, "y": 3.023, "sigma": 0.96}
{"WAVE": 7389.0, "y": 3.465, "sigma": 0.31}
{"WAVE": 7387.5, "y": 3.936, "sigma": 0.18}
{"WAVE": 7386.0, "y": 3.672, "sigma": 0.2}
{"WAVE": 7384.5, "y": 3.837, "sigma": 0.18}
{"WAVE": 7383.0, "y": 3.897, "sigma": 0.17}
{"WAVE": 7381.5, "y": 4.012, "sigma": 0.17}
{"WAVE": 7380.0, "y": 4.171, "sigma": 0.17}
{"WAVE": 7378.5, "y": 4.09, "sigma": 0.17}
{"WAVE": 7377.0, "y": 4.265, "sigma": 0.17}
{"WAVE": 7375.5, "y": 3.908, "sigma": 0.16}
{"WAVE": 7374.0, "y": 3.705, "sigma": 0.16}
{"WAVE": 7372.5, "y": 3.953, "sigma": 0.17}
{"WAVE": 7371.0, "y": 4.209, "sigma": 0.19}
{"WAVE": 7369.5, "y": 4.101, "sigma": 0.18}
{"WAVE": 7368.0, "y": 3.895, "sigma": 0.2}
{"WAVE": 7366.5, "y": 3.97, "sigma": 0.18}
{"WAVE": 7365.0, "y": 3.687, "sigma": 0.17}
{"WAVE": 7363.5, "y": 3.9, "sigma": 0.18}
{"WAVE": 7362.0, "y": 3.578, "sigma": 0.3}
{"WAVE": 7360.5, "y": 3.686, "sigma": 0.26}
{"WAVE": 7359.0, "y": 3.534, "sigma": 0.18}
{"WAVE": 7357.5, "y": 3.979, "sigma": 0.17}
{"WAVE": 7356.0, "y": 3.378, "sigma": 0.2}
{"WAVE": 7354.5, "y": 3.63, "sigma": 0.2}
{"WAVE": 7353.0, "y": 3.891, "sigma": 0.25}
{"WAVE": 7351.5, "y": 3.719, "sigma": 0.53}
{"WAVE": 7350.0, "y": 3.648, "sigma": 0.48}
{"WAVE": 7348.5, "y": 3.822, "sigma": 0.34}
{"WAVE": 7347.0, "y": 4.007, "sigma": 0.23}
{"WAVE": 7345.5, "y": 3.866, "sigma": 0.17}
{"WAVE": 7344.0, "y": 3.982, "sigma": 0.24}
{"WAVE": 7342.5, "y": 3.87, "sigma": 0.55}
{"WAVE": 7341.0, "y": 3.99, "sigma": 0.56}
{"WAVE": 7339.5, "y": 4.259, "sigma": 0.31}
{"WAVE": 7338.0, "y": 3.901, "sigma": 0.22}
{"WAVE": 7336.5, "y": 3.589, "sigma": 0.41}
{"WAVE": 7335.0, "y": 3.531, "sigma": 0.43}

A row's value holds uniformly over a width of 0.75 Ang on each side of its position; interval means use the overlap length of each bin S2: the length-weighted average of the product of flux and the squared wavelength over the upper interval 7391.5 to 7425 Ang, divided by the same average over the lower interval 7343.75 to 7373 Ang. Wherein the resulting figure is 1.05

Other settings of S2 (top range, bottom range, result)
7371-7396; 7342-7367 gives 1.04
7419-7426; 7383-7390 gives 1.07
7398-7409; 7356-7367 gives 1.09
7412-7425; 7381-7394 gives 1.03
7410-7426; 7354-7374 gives 1.04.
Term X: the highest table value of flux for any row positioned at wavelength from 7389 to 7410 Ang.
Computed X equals 4.407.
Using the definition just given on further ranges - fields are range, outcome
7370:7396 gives 4.265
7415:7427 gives 4.016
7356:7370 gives 4.101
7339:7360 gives 4.259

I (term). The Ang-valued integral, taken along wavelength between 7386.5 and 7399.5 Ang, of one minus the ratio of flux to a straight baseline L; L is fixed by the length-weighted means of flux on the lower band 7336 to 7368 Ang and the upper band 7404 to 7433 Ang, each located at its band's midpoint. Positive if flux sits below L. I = 0.1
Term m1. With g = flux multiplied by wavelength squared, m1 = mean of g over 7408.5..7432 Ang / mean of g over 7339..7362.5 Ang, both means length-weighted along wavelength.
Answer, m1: 1.1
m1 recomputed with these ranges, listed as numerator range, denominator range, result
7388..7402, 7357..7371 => 1.04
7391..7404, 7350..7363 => 1.13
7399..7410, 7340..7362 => 1.08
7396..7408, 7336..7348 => 1.05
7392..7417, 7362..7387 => 1.02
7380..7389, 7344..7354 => 1.02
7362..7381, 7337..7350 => 1.02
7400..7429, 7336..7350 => 1.03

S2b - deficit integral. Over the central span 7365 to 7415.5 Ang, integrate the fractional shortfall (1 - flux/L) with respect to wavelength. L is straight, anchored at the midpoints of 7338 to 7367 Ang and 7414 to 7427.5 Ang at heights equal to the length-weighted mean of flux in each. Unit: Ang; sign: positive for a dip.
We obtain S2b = -1.1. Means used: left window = 3.81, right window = 3.89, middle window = 3.94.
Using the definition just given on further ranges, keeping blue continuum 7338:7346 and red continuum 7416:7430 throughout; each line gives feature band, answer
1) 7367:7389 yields 0.10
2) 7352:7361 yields 0.68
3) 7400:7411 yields -0.08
